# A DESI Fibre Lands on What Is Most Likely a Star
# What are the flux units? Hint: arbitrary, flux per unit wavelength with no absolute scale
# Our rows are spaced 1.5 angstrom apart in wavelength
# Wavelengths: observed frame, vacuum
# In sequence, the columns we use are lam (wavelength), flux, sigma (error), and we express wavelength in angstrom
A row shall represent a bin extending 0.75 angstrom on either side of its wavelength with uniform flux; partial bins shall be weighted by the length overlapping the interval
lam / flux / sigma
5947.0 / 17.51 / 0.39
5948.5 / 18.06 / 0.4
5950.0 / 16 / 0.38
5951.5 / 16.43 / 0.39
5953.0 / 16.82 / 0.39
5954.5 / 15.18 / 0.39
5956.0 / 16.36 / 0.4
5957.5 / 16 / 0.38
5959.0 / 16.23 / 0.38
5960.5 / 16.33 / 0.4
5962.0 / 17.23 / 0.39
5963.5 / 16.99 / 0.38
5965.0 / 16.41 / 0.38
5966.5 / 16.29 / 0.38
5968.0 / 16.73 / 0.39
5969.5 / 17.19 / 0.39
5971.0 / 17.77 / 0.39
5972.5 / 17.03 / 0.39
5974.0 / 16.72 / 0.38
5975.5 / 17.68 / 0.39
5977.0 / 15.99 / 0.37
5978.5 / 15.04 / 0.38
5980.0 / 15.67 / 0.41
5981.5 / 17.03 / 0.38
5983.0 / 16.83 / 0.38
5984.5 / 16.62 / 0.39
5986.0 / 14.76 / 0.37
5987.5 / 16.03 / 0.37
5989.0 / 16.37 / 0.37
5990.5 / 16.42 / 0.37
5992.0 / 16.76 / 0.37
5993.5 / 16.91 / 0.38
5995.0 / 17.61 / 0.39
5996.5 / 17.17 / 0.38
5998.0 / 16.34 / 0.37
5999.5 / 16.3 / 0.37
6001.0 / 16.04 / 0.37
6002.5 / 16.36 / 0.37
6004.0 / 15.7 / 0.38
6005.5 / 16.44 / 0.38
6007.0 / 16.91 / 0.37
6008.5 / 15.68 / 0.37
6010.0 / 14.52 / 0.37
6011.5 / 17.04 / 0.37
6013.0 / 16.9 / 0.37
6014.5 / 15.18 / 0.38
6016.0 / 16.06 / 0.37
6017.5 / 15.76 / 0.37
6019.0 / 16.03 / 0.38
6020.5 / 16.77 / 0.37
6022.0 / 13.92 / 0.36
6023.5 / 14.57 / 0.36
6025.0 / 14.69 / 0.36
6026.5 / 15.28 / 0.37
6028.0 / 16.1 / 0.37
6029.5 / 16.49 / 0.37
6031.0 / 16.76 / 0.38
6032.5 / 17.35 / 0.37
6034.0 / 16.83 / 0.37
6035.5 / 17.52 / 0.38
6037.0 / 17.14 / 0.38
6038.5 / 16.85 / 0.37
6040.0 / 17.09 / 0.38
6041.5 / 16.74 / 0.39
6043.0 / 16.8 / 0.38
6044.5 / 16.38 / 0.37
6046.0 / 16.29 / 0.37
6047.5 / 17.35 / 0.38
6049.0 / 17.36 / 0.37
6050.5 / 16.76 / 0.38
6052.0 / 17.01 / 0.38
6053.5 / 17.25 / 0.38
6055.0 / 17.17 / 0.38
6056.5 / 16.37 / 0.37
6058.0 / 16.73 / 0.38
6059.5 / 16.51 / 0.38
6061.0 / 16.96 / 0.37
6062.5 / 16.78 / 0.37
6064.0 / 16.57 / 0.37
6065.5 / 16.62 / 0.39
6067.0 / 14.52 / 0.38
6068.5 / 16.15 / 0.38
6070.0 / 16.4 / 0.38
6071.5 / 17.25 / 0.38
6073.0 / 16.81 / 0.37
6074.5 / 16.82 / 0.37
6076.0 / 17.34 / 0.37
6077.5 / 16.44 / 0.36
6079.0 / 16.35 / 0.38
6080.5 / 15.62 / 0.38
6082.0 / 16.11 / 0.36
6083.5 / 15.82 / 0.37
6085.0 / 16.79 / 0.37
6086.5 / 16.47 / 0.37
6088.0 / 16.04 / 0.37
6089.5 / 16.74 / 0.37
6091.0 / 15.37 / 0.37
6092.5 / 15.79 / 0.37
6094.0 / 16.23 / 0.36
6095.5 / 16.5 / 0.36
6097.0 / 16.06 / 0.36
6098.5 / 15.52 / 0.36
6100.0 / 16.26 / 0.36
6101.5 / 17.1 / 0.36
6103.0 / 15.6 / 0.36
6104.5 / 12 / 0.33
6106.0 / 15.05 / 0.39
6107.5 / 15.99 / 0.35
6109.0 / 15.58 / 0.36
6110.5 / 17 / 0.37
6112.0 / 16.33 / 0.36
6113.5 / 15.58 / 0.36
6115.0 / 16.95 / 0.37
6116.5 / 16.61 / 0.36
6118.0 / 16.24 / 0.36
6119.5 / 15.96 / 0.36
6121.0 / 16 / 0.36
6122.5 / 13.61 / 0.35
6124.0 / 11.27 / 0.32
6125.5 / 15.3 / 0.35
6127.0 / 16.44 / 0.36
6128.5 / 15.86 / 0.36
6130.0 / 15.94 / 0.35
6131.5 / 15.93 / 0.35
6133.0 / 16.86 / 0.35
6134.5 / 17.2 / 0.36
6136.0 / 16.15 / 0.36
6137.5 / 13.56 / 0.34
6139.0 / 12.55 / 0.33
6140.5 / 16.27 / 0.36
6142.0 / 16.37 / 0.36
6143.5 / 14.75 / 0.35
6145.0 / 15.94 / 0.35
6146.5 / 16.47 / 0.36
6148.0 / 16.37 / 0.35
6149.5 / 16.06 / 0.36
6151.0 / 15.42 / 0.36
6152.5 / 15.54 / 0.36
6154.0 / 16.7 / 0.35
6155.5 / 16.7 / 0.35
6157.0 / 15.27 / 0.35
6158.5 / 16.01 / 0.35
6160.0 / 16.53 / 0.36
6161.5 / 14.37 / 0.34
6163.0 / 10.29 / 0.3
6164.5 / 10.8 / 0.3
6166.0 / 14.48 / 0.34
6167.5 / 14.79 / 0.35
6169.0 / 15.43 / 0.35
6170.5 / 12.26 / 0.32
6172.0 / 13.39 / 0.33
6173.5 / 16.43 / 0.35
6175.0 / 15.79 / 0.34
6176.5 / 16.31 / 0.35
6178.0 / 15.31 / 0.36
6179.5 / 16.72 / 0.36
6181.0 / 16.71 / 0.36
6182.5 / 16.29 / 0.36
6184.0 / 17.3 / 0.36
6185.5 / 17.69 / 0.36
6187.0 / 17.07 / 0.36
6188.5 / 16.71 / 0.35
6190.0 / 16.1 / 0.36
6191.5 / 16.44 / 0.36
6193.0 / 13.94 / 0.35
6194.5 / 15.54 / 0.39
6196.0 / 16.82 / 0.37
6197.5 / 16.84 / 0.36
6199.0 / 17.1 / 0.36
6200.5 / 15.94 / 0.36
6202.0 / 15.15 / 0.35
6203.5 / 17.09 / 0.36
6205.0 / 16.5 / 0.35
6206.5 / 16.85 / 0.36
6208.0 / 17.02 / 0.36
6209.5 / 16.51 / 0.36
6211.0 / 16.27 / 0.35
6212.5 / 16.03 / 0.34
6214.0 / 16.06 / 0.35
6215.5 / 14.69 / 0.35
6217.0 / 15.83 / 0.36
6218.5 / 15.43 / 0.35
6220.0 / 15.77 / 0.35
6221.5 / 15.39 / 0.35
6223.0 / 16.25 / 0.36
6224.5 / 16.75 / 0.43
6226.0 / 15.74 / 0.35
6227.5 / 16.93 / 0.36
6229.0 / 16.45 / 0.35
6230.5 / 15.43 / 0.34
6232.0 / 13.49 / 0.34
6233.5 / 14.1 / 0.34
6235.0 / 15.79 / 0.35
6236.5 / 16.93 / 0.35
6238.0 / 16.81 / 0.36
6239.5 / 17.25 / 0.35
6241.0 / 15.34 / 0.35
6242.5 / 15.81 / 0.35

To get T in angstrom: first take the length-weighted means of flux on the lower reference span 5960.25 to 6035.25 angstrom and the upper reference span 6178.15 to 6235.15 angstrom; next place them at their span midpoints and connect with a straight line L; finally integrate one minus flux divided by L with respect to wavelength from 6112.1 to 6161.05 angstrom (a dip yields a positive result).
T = 1.47 angstrom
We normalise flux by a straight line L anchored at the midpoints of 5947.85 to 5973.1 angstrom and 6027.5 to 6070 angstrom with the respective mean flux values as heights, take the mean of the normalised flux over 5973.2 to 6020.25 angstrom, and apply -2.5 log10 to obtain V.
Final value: 0.03 mag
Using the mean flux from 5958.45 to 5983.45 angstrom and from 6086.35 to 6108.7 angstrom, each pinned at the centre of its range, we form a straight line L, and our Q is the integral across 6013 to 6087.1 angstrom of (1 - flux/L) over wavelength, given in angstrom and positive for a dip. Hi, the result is -1.6 angstrom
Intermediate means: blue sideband 16.7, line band 16.4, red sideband 15.8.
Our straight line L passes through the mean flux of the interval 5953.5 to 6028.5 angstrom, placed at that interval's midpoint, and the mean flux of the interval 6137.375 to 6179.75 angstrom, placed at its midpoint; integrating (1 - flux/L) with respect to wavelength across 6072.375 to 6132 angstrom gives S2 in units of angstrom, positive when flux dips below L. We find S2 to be -1.6 angstrom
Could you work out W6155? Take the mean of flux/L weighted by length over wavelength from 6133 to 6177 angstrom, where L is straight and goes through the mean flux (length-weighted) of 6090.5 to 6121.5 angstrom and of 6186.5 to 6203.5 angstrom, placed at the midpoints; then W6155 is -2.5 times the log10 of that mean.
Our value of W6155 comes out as 0.064 mag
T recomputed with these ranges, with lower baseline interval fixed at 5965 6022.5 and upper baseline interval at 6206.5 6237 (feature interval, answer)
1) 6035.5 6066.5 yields -1.2 angstrom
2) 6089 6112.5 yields 0.5 angstrom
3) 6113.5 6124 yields 0.3 angstrom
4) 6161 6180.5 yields 2.0 angstrom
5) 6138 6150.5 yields 0.4 angstrom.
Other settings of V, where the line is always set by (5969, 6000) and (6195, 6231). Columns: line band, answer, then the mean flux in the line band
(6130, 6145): 0.05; 15.6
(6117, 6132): 0.07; 15.3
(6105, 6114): 0.04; 15.8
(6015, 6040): 0.02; 16.2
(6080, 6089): 0.02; 16.2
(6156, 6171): 0.16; 14.1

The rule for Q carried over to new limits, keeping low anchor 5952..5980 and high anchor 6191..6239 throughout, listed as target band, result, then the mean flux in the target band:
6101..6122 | 0.5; 15.8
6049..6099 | -0.4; 16.4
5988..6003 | -0.1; 16.6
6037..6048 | -0.3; 16.8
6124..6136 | 0.2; 15.9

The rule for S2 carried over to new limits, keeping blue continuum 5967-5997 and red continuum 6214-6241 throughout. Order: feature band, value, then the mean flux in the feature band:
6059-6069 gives 0.03 angstrom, 16.3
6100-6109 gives 0.52 angstrom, 15.3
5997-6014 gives 0.34 angstrom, 16.2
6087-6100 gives 0.16 angstrom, 16.1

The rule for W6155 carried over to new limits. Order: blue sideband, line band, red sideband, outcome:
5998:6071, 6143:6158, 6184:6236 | 0.02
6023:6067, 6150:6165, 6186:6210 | 0.11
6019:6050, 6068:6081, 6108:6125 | -0.04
